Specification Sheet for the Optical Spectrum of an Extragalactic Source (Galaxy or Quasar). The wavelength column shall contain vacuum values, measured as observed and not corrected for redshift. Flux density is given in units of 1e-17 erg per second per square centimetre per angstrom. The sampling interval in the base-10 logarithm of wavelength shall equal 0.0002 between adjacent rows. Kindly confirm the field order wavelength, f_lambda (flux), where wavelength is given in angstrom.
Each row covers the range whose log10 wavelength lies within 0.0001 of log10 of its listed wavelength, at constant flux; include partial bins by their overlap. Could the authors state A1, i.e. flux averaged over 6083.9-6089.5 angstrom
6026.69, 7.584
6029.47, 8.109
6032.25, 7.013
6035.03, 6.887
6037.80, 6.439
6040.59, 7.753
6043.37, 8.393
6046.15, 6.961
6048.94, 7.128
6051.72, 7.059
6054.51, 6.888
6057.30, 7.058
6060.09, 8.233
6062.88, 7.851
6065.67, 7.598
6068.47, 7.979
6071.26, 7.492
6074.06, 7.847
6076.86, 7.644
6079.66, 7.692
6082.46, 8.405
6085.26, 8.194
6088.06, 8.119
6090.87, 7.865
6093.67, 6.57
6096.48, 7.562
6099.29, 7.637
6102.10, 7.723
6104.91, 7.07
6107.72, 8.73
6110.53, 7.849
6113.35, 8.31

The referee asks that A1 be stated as 8.15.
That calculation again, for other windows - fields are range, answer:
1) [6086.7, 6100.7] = 7.55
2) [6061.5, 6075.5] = 7.75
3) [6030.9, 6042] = 7.03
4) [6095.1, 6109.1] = 7.74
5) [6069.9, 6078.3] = 7.66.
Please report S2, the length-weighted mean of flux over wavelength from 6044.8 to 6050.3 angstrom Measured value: 7.04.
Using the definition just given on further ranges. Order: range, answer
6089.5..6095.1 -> 7.22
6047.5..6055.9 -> 7.02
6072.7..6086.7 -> 7.96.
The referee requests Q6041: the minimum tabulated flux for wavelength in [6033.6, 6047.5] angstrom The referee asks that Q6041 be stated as 6.439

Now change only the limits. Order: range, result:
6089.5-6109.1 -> 6.57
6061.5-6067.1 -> 7.598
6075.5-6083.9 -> 7.644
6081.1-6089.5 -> 8.119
